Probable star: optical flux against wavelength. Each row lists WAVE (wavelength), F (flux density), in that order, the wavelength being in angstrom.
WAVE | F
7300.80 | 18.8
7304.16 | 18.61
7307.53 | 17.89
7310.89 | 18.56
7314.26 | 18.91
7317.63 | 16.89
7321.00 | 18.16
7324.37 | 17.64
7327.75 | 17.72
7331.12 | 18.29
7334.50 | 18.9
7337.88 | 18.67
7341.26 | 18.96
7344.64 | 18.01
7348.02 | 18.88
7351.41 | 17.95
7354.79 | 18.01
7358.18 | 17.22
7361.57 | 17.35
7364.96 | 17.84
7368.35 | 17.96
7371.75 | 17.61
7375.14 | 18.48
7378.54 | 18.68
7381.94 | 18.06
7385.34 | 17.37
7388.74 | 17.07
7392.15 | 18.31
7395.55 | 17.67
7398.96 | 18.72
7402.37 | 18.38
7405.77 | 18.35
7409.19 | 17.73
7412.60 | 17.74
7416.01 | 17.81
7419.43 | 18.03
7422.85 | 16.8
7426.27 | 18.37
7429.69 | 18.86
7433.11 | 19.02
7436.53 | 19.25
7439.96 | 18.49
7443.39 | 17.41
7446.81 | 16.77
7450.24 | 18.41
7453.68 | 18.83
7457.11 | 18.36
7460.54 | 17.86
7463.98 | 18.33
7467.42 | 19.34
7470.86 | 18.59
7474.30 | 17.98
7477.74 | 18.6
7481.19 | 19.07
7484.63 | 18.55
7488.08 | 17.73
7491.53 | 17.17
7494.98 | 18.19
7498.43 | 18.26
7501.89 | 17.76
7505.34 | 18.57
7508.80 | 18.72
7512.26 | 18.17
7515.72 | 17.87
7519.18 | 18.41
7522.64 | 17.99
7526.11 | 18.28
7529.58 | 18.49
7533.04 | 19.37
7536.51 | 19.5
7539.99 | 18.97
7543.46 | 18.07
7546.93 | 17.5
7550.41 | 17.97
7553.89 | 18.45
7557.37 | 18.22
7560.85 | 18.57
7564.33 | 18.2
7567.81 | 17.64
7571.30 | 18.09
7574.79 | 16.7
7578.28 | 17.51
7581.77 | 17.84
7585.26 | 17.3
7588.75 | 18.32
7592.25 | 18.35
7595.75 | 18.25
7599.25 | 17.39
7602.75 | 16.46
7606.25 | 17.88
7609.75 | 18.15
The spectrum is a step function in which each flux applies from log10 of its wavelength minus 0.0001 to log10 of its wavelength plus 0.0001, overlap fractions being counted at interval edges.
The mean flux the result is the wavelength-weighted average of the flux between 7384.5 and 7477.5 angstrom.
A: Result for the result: 18.2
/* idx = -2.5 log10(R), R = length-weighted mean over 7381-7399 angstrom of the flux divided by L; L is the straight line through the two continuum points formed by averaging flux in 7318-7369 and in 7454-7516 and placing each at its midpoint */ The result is 0.02 mag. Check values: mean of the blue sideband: 18.1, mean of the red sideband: 18.3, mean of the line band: 17.8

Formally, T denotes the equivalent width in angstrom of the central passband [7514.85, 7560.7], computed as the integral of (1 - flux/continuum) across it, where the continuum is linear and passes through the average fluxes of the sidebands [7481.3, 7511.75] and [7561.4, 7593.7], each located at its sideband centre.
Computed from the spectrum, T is -1.09 angstrom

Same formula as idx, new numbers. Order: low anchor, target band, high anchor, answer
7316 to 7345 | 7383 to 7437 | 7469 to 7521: 0.01 mag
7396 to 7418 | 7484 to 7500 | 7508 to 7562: 0.02 mag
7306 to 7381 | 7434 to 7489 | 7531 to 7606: -0.02 mag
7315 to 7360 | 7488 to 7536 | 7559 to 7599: -0.02 mag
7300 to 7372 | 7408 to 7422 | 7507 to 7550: 0.03 mag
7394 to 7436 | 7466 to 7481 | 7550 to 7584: -0.04 mag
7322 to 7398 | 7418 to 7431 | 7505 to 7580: 0.01 mag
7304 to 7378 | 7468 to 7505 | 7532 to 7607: -0.01 mag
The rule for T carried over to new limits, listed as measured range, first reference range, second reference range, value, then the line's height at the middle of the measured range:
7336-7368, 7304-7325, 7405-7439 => 0.0 angstrom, 18.1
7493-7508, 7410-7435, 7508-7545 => 0.2 angstrom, 18.4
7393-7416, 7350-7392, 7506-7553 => -0.2 angstrom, 17.9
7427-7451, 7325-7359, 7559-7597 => -0.3 angstrom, 18.1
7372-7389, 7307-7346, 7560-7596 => 0.2 angstrom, 18.1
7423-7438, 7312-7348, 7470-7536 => -0.3 angstrom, 18.3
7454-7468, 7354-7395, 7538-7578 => -0.4 angstrom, 17.9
